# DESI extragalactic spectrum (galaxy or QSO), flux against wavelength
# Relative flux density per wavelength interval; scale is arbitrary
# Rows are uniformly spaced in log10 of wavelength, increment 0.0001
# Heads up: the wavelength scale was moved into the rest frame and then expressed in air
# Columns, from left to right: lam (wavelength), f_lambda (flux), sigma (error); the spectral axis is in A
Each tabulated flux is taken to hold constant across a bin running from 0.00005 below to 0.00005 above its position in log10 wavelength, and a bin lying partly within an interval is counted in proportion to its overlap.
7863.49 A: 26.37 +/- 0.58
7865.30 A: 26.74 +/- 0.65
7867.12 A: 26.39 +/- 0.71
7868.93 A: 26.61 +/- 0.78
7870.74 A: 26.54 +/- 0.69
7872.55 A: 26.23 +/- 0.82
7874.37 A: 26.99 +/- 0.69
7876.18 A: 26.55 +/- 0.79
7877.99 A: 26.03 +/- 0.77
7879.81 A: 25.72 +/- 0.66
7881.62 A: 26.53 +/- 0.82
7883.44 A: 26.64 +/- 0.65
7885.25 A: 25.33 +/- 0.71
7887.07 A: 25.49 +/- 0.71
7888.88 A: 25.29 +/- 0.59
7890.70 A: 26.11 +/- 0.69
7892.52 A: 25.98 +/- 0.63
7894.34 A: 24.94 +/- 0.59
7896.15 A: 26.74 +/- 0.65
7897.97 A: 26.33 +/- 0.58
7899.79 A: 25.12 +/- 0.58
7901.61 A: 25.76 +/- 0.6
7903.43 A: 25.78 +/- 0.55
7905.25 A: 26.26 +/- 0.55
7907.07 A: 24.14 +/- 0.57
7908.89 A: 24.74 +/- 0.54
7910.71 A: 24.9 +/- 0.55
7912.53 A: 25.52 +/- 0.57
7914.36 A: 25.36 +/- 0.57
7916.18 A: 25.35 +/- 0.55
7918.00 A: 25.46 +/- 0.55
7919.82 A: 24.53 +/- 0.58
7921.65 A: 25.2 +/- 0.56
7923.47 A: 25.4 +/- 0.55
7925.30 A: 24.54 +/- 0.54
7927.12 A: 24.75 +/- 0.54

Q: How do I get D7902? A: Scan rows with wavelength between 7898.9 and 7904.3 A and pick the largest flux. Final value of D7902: 25.78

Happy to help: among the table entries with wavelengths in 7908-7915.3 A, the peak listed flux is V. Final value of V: 25.52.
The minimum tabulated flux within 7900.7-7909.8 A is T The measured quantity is 24.14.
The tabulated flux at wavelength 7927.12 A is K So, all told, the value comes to 24.75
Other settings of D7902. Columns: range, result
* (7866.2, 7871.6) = 26.61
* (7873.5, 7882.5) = 26.99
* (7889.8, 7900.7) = 26.74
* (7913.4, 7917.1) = 25.36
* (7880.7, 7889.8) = 26.64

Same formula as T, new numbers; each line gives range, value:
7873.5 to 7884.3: 25.72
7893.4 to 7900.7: 24.94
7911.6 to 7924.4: 24.53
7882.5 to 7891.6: 25.29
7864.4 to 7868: 26.39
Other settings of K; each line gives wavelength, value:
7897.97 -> 26.33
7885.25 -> 25.33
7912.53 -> 25.52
